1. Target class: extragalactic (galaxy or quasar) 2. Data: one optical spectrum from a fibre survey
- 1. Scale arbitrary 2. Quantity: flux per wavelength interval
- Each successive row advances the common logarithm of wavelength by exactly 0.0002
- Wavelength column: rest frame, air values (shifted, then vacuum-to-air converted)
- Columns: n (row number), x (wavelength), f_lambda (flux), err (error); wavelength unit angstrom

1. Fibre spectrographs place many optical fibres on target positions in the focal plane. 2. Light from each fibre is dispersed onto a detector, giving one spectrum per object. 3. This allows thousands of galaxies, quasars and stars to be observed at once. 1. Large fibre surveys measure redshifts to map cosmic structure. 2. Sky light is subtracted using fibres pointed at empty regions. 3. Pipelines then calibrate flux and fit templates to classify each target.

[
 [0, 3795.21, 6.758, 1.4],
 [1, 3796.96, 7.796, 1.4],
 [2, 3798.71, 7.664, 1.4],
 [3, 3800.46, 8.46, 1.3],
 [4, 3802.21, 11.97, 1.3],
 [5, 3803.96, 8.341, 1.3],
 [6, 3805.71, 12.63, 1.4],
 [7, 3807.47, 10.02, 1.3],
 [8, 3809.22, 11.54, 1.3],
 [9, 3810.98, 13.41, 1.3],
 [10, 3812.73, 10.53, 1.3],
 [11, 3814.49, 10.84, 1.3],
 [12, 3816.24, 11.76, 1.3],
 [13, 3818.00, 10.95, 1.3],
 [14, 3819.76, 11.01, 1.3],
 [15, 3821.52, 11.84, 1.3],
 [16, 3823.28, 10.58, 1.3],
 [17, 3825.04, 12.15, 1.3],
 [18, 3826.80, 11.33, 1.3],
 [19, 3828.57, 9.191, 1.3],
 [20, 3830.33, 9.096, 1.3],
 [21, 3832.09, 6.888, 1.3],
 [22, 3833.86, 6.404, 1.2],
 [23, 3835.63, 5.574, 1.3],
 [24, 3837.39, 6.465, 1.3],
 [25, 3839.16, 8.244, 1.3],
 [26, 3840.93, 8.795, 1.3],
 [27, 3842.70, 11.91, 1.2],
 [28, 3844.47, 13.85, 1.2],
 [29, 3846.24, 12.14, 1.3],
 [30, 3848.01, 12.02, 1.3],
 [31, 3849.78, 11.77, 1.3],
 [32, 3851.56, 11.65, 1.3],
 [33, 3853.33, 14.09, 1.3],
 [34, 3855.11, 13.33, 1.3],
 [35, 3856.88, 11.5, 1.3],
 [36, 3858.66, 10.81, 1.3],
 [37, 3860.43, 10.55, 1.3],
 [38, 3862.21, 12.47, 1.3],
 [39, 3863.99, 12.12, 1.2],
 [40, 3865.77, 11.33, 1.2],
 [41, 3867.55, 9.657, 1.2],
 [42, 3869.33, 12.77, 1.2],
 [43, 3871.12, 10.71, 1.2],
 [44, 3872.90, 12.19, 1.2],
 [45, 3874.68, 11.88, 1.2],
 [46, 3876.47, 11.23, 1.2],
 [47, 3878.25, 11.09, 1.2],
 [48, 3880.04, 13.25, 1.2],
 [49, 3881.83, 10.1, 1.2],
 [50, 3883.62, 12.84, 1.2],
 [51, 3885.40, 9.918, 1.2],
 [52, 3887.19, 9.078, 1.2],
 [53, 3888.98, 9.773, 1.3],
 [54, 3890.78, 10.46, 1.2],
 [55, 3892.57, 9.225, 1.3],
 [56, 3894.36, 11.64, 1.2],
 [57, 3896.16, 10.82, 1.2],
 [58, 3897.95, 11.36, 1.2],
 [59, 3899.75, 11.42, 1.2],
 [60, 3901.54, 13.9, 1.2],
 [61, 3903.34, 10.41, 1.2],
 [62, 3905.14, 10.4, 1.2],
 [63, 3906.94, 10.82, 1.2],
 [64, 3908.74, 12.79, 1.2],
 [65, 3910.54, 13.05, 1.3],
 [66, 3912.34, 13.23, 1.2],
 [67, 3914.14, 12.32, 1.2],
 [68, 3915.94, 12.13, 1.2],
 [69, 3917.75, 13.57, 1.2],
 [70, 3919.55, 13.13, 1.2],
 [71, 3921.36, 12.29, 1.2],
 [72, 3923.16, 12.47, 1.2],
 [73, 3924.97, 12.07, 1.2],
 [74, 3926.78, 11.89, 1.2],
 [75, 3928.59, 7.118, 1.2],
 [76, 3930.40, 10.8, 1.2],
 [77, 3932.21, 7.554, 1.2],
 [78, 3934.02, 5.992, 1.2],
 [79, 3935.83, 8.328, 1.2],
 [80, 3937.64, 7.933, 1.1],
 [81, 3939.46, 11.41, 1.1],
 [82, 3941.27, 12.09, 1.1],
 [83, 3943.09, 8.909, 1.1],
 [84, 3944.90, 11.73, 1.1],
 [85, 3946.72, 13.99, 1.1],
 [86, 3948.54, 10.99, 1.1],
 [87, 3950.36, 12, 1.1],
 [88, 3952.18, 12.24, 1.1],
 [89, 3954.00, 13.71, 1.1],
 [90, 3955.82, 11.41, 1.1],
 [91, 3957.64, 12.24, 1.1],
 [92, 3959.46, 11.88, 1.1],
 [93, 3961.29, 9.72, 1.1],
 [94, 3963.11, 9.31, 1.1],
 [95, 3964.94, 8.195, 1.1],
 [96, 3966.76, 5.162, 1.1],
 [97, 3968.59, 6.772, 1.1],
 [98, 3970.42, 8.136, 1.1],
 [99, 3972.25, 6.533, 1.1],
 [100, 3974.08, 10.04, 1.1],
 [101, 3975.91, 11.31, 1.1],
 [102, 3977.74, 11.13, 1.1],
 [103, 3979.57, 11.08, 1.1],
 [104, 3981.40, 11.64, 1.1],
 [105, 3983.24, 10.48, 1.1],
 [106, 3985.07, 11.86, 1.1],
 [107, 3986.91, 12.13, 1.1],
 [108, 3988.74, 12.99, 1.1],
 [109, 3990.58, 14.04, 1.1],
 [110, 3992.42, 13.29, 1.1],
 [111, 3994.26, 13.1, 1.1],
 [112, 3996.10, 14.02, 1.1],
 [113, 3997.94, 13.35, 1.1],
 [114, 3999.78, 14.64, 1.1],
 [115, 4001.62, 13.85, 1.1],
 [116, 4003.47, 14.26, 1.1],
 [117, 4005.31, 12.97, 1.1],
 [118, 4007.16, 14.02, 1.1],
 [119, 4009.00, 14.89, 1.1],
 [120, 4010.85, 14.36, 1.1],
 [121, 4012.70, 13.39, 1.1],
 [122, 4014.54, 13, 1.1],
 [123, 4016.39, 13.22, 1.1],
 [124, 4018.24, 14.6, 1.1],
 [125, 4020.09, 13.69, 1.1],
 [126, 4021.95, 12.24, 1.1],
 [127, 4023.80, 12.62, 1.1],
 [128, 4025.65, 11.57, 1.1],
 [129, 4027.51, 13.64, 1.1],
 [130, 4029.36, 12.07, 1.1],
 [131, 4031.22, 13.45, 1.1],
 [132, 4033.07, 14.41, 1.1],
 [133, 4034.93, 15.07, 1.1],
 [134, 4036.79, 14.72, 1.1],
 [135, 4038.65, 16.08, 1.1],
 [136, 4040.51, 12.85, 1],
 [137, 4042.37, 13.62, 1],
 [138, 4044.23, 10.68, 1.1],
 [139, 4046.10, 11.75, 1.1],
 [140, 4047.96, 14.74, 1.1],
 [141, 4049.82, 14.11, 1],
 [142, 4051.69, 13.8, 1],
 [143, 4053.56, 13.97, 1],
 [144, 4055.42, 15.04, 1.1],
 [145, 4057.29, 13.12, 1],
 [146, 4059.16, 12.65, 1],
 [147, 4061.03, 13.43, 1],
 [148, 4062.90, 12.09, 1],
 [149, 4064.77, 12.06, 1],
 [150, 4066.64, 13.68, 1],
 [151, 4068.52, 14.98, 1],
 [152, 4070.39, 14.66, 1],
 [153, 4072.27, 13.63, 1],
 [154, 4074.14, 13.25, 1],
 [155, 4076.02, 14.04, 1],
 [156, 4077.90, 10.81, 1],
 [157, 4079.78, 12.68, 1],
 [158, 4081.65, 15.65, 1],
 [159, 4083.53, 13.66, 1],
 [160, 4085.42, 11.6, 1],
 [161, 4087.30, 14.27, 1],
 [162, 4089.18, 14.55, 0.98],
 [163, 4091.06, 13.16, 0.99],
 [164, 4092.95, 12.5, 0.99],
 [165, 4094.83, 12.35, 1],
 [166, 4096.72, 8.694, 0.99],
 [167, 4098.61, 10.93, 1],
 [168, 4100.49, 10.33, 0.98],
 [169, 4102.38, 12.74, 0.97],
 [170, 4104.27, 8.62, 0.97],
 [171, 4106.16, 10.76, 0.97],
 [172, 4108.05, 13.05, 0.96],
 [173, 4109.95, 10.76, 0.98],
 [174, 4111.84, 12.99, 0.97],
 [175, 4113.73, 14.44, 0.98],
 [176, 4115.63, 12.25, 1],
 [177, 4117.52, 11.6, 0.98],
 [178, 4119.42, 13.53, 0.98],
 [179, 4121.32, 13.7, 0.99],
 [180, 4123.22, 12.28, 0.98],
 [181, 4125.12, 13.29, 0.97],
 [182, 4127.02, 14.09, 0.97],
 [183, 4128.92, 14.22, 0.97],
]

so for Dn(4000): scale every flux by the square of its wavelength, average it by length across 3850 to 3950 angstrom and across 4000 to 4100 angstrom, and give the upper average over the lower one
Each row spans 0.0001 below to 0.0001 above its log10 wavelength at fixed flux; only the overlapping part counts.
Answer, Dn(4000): 1.28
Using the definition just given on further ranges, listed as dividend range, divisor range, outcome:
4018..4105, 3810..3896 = 1.34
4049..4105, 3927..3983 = 1.37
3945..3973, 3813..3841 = 1.15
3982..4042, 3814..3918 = 1.31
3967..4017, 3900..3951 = 1.12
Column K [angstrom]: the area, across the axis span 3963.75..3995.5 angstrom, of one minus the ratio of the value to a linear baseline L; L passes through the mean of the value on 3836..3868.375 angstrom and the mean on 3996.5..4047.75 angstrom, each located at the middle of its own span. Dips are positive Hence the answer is 6.1 angstrom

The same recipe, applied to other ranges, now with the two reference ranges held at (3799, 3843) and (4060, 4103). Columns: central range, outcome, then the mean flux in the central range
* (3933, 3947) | 1.8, 9.85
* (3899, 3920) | -2.5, 12.3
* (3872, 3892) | -0.8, 11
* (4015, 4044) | -2.9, 13.5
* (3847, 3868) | -3.0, 11.8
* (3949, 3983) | 4.1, 10.2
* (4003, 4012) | -1.5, 14.1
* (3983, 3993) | -0.6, 12.6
